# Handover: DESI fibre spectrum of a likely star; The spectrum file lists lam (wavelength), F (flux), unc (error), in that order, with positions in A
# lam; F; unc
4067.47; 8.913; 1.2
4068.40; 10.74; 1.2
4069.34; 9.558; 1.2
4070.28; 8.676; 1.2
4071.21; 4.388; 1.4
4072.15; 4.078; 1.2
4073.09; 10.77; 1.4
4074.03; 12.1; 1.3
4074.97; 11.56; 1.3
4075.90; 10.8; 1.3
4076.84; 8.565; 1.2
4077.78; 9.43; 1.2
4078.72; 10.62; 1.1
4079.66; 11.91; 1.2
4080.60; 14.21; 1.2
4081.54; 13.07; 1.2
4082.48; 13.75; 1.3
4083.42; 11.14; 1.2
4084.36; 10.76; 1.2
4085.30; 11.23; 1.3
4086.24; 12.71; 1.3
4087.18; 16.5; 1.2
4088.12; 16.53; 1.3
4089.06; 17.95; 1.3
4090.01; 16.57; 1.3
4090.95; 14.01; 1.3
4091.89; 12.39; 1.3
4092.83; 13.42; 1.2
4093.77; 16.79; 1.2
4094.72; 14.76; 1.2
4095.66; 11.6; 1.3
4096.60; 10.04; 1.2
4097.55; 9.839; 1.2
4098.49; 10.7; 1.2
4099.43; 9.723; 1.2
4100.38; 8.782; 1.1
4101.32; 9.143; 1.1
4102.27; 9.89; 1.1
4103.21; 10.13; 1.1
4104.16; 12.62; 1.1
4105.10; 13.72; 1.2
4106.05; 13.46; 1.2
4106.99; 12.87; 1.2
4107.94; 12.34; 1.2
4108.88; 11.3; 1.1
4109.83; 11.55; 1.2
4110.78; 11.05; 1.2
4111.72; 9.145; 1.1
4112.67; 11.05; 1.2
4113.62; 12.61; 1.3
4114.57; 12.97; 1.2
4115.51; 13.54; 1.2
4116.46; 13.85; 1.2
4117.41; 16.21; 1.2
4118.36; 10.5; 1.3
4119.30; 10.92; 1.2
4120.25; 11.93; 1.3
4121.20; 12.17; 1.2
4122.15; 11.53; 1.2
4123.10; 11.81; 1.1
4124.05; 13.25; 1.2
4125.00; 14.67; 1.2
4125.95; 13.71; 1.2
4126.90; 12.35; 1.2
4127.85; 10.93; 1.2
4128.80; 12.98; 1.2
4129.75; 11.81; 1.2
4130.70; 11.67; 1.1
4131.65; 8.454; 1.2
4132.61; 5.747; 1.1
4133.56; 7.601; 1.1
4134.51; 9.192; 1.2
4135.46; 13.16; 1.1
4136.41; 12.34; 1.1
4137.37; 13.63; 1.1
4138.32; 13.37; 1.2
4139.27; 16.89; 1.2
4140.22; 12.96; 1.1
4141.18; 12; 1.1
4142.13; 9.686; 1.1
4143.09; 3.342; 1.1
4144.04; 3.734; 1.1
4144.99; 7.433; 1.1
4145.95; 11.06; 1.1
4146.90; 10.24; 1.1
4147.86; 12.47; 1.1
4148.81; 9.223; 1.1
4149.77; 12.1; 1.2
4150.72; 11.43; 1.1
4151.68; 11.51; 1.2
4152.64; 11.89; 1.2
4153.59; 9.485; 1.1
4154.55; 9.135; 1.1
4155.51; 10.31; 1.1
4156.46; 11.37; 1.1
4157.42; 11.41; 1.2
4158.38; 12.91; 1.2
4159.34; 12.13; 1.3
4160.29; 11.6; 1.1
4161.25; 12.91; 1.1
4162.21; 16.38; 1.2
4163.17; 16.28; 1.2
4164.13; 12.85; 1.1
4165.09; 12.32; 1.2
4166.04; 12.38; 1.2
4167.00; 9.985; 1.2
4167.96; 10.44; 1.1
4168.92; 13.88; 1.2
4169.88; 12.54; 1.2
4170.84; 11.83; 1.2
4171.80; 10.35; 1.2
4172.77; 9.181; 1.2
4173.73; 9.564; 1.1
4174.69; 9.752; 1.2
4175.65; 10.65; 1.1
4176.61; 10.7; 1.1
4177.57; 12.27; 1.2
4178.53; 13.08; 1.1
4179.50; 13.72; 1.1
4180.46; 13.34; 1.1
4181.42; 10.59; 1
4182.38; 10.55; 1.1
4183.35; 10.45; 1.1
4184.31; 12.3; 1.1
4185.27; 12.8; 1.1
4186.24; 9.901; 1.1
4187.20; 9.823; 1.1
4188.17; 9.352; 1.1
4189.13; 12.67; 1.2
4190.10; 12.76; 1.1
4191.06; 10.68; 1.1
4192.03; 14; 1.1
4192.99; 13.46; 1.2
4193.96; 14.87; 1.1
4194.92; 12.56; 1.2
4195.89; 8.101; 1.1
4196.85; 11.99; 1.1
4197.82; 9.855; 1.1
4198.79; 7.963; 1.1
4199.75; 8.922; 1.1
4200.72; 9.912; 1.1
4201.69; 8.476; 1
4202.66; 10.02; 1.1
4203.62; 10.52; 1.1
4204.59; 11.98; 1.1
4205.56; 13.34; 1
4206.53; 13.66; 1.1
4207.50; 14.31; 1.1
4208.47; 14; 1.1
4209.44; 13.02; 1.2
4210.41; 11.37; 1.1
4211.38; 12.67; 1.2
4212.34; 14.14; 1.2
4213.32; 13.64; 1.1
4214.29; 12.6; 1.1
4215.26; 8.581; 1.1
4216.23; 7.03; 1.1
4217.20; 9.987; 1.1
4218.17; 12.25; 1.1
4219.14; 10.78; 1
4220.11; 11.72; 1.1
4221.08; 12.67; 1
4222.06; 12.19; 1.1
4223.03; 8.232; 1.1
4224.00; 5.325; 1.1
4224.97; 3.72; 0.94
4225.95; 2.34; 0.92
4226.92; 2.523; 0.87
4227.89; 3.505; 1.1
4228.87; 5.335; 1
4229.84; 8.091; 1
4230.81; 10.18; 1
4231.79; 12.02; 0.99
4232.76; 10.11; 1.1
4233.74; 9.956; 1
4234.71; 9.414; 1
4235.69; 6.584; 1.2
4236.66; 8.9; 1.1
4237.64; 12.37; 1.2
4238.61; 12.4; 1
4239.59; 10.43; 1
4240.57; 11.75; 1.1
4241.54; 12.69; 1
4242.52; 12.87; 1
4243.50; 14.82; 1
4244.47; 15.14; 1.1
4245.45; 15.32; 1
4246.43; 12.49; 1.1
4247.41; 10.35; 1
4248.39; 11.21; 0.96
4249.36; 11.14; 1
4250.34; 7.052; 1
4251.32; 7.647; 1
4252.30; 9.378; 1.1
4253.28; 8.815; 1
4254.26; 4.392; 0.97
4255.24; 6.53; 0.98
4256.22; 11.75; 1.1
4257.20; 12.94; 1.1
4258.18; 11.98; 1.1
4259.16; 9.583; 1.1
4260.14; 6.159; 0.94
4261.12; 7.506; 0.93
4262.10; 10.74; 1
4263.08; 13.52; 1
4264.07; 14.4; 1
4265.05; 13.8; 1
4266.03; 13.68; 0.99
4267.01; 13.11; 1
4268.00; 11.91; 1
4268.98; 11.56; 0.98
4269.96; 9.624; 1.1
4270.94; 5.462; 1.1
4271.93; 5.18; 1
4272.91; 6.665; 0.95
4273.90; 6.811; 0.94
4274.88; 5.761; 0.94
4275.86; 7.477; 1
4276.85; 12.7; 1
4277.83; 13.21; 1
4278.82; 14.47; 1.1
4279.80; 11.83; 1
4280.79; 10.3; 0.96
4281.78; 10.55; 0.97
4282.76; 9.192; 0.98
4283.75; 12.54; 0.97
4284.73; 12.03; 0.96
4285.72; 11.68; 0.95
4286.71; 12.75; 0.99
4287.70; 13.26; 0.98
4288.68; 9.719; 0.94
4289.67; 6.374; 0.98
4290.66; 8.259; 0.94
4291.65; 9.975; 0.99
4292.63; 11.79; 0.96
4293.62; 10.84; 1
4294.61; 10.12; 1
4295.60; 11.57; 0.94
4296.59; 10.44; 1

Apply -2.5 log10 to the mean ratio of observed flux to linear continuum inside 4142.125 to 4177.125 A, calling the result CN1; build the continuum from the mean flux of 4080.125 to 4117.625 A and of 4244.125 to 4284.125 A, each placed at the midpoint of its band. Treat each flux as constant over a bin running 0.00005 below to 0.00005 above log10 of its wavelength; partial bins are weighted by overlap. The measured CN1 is 0.07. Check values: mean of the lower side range 12.6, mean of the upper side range 10.3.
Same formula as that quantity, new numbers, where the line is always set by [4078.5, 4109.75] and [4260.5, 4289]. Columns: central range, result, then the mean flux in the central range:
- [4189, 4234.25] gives 0.10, 10.4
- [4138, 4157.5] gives 0.15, 10.5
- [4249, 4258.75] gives 0.20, 9.14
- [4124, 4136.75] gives 0.09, 11.2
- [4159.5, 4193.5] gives -0.01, 11.9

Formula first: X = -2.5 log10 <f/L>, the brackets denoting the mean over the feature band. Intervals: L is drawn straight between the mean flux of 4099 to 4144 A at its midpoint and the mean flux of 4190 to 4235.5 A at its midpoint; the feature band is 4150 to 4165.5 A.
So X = -0.104 mag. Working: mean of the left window 11.5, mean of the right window 10.3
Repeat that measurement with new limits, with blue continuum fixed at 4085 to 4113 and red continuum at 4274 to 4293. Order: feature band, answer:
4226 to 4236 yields 0.421 mag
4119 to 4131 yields -0.014 mag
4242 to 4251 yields -0.110 mag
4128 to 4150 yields 0.151 mag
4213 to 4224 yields 0.067 mag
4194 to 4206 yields 0.097 mag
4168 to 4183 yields 0.024 mag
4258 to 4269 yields -0.063 mag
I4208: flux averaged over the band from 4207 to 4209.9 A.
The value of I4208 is 13.8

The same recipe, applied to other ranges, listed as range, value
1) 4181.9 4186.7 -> 11.2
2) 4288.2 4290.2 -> 8.02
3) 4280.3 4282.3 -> 10.4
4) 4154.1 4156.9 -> 10.3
